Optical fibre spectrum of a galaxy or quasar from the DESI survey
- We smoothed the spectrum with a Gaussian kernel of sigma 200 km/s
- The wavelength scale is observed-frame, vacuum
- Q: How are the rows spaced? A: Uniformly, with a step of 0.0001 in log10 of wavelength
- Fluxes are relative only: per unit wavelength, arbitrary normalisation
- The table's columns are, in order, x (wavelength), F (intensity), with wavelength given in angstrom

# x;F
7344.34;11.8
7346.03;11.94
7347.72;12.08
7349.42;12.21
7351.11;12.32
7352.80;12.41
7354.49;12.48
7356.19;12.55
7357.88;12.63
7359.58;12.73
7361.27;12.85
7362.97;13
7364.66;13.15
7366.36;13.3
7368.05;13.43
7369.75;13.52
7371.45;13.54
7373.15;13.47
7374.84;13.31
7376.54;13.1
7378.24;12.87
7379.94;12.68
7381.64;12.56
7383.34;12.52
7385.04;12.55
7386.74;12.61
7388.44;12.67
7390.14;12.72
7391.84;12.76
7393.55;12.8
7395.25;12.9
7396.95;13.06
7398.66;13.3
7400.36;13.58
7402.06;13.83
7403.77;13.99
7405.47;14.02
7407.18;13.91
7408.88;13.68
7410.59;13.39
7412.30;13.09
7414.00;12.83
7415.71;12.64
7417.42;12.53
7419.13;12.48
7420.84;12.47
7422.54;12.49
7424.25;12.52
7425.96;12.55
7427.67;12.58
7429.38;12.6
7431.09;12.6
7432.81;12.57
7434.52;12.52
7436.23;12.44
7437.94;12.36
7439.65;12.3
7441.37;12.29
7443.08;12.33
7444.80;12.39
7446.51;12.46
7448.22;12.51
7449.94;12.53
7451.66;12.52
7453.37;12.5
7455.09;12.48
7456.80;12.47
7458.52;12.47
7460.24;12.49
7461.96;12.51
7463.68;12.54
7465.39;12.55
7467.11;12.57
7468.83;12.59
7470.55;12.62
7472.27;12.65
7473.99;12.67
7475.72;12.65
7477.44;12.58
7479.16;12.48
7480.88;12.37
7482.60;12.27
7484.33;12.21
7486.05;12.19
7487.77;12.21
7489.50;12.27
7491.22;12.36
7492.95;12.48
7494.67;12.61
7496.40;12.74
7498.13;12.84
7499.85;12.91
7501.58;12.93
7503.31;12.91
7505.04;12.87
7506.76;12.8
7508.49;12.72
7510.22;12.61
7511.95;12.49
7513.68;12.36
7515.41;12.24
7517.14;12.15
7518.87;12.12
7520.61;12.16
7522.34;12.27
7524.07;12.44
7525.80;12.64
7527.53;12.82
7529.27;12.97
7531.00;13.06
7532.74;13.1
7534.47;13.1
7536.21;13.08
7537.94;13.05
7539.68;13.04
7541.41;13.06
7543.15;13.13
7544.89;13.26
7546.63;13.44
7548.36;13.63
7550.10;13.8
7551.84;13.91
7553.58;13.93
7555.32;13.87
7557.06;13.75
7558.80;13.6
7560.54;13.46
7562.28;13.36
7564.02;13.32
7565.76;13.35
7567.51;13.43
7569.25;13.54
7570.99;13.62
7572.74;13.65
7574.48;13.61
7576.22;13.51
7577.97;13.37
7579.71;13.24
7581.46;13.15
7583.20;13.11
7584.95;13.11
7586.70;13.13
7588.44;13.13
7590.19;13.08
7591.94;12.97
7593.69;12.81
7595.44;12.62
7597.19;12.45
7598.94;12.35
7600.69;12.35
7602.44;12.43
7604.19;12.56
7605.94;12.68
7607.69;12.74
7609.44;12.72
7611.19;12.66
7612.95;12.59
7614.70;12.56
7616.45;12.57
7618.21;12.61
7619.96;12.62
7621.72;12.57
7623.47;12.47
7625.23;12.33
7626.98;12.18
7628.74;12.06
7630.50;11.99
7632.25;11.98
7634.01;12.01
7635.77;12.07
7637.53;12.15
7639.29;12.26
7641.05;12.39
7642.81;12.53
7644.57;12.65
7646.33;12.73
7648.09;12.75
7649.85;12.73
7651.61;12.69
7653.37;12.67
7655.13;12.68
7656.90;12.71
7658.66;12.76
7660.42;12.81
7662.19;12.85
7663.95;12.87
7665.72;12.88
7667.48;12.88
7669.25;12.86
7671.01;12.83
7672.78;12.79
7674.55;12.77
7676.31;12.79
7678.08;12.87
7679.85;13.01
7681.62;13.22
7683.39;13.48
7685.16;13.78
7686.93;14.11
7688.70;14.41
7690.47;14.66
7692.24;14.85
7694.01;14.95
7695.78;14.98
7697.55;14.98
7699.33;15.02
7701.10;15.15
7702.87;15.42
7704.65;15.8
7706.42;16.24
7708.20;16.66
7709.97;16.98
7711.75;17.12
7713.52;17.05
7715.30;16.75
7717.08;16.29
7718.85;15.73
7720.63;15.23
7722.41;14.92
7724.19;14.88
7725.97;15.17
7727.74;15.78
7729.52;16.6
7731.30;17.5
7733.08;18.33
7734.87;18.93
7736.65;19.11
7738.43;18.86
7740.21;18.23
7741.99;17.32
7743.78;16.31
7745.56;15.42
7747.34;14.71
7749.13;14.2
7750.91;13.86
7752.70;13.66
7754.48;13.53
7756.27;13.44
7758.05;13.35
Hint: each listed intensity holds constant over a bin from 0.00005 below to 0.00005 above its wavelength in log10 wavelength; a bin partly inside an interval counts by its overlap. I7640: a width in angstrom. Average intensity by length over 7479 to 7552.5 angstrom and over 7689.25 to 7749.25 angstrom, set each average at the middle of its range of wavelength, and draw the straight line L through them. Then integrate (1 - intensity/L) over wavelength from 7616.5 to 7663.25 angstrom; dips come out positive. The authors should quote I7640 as 7.5 angstrom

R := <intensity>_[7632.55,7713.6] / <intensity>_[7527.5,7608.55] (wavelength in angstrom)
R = 1.0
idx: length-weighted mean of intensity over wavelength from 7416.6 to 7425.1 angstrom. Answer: 12.5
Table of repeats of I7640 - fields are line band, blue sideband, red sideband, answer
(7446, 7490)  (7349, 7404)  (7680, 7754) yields 3.9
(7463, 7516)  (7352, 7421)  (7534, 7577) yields 2.9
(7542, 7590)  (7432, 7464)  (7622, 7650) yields -4.2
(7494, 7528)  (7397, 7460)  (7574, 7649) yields 0.4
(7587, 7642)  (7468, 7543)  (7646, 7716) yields 4.1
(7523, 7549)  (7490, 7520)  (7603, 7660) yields -1.0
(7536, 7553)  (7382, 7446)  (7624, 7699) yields -0.6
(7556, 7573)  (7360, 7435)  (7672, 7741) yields 1.0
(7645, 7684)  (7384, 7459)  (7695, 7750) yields 7.0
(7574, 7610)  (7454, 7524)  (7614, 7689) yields -0.8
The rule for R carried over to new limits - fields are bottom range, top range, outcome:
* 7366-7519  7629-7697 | 1.02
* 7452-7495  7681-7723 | 1.23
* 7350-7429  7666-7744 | 1.19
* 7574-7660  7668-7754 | 1.21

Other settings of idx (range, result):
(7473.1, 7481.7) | 12.5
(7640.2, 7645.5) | 12.5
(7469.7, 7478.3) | 12.6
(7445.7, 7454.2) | 12.5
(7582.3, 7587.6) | 13.1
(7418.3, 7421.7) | 12.5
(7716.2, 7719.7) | 16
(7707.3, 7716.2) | 16.9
